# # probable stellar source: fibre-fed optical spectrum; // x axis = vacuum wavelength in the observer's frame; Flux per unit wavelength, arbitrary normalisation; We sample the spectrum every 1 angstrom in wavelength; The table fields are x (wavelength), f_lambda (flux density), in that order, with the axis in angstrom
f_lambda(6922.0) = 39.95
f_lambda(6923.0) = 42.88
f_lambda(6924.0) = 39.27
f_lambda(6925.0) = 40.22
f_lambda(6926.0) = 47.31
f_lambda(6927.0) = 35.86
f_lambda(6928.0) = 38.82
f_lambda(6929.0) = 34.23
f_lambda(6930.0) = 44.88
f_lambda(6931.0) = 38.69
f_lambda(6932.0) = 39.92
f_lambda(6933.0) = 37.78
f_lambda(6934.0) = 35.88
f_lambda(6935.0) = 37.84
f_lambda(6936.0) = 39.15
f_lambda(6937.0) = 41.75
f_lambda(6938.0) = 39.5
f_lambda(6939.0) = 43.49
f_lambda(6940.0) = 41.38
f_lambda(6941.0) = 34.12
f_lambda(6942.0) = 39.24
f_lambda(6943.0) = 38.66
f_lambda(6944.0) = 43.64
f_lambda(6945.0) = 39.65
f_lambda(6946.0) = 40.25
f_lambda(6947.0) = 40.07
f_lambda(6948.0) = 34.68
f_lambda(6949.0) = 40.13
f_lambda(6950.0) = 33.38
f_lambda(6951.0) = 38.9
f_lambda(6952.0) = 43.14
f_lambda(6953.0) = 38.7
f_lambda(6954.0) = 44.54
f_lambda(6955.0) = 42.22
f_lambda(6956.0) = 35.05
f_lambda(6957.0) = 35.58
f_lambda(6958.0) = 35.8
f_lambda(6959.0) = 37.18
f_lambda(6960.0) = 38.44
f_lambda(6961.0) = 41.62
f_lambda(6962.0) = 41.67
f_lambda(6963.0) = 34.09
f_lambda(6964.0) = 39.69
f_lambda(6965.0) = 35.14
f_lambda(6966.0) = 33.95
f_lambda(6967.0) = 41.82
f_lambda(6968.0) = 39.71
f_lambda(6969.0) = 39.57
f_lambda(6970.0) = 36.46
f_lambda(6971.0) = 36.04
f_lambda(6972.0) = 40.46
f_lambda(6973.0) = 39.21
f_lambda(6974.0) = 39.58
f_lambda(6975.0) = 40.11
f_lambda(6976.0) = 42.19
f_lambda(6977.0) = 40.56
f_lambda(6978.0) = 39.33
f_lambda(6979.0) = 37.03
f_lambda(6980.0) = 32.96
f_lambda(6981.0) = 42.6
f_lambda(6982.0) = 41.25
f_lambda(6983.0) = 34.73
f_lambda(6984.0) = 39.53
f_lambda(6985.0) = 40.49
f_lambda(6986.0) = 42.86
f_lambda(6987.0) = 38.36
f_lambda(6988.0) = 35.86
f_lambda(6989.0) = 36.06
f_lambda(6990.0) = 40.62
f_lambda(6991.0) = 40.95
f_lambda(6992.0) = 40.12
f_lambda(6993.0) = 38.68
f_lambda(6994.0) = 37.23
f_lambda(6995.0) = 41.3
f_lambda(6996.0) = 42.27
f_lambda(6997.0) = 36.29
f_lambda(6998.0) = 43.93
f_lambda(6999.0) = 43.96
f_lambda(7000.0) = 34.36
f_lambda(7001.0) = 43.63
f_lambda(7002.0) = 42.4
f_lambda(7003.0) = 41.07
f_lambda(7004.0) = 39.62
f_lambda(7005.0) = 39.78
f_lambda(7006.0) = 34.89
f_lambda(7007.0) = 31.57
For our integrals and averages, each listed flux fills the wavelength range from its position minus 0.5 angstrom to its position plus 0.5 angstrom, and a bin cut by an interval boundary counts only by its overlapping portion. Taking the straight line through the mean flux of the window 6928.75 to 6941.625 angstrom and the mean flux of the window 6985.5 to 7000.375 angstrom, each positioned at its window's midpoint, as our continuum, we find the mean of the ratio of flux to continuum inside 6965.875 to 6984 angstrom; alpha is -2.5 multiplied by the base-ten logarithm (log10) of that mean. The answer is 0.016 mag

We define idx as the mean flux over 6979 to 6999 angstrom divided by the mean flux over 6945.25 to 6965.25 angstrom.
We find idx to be 1.02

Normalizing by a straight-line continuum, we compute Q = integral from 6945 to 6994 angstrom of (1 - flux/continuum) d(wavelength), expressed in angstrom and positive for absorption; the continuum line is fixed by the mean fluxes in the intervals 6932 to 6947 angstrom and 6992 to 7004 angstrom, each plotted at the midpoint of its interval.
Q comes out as 1.5 angstrom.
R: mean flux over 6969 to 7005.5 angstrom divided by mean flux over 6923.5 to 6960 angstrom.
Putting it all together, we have 1.01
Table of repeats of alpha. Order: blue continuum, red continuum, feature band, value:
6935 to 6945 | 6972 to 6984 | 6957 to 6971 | 0.04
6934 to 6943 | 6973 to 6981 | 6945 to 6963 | 0.01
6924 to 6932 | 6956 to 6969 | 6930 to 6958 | -0.01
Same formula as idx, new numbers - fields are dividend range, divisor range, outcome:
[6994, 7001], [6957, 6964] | 1.06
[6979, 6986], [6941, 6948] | 0.98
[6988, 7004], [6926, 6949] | 1.02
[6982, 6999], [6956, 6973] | 1.04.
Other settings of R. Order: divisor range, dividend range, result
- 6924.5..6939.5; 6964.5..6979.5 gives 0.98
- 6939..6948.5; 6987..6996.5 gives 1.00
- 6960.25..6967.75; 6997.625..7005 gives 1.07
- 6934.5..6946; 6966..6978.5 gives 0.99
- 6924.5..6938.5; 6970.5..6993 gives 0.99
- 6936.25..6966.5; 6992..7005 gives 1.04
